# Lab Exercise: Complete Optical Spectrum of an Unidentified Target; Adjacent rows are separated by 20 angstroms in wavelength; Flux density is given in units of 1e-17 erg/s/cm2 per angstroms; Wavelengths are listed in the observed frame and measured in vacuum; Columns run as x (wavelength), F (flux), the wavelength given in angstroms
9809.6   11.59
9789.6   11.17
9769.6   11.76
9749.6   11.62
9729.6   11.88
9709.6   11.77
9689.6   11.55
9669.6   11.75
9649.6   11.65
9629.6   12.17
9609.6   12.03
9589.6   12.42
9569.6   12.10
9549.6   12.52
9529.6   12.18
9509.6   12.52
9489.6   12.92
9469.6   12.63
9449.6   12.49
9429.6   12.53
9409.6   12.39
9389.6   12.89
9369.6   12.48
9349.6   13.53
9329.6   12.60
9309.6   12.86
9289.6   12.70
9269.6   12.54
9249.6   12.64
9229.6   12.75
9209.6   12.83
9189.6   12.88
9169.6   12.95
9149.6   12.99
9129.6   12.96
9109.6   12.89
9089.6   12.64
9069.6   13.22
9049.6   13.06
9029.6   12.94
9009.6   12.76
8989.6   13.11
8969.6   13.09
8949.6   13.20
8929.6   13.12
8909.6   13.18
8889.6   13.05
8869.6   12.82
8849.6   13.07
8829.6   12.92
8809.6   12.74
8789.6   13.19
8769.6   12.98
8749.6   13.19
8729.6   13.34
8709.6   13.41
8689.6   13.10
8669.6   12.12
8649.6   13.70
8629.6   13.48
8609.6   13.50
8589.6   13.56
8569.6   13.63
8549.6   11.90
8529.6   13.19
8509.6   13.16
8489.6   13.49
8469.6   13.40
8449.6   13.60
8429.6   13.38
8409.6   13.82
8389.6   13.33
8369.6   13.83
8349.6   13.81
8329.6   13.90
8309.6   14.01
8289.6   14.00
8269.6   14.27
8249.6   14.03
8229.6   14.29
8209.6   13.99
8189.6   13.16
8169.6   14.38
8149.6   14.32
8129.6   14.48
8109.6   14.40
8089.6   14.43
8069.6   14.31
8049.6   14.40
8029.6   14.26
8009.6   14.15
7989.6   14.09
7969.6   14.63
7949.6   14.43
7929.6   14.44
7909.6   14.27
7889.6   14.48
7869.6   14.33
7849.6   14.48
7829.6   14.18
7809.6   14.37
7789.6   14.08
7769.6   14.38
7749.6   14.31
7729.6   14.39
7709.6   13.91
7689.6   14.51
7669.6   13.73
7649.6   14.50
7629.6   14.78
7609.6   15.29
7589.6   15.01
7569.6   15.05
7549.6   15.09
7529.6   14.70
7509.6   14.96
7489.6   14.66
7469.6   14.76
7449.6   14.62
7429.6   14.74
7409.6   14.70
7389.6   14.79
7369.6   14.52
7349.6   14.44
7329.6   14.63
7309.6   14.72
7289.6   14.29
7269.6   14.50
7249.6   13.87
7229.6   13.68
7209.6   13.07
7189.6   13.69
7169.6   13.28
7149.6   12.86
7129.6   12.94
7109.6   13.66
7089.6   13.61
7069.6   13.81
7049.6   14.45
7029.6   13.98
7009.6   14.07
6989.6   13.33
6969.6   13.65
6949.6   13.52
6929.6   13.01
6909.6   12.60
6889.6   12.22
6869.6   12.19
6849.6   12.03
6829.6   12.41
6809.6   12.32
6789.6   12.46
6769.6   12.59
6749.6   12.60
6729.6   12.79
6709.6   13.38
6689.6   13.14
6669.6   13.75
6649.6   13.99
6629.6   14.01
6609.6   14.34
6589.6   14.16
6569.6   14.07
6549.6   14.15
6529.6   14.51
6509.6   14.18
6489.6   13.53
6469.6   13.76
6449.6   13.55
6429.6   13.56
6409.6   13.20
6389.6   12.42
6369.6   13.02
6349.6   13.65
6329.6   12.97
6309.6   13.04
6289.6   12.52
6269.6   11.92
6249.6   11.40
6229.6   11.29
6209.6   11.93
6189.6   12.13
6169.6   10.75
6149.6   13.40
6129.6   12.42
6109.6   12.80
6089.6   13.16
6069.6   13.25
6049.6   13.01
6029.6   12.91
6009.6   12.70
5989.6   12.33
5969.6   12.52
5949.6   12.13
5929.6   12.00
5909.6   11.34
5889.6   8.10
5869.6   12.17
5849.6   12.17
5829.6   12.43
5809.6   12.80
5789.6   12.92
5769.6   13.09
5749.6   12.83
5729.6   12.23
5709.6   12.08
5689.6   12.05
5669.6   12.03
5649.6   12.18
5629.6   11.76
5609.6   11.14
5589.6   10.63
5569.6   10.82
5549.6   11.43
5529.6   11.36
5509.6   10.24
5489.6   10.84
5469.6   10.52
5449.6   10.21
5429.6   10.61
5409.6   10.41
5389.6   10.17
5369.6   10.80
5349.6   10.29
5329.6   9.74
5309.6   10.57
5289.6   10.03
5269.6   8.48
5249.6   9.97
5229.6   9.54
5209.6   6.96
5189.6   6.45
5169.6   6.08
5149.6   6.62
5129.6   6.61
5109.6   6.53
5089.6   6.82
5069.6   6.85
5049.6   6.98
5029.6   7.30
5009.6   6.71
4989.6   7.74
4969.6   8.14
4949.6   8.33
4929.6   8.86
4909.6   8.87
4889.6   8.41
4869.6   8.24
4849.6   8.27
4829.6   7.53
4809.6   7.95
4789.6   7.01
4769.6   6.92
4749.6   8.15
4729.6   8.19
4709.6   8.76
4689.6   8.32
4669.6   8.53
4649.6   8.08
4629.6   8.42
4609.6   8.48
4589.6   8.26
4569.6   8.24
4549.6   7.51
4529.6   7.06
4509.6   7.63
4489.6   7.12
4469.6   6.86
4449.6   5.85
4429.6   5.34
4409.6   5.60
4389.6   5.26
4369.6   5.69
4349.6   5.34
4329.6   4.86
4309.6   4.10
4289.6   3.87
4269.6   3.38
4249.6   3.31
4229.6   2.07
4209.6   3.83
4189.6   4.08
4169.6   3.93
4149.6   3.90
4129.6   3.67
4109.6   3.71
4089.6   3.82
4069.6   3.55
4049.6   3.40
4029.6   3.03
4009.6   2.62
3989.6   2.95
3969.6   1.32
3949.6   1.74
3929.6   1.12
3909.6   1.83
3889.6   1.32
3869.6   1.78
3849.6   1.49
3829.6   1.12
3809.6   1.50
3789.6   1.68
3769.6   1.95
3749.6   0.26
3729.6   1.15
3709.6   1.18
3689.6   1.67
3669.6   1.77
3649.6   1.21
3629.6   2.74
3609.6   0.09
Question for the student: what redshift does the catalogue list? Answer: 0.000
